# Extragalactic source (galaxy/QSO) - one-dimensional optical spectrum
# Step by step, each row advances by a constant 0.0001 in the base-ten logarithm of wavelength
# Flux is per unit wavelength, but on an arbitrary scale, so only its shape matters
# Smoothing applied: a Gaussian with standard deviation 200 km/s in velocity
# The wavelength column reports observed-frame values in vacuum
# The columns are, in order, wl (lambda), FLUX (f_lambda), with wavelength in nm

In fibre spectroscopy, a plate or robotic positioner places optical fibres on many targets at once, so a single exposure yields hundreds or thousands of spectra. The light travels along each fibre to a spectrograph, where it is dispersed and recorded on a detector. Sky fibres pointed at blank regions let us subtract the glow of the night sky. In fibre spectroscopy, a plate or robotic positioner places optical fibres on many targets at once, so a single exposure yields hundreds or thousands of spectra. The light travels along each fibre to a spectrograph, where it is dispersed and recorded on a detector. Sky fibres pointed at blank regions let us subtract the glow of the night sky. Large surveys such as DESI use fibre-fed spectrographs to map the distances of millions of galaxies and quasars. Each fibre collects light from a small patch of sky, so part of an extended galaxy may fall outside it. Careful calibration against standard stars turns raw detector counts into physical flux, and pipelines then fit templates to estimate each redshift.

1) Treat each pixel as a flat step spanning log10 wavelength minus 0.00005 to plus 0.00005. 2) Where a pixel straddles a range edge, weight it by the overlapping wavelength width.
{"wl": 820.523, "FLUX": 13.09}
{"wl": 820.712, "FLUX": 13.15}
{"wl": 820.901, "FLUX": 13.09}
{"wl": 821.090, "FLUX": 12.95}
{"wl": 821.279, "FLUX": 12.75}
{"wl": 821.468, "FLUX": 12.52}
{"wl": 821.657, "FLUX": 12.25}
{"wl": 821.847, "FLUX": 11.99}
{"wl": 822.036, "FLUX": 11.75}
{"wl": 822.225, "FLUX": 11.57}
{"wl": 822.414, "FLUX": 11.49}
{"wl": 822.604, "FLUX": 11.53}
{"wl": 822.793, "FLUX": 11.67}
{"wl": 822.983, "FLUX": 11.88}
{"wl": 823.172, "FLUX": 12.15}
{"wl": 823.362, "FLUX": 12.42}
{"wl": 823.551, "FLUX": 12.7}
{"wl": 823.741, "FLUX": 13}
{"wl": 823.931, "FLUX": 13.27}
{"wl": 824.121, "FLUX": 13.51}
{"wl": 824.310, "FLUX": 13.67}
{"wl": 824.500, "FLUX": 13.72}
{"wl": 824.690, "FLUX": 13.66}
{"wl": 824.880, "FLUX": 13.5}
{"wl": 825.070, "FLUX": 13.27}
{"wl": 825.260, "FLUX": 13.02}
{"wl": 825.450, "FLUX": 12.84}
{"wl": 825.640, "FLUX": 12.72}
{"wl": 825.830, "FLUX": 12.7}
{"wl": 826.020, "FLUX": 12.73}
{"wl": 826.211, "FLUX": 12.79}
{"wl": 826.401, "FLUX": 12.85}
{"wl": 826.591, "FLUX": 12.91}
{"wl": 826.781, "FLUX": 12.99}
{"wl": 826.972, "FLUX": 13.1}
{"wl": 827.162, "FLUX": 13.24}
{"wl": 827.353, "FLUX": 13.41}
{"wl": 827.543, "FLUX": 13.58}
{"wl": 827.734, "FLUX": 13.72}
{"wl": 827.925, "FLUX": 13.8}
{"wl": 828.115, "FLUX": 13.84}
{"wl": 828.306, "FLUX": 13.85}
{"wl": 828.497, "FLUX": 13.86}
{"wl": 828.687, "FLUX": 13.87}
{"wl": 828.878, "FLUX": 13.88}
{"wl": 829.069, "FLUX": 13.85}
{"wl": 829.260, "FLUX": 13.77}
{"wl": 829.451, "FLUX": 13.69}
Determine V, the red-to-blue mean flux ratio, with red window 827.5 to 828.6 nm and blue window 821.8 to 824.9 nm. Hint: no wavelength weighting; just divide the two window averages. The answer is 1.1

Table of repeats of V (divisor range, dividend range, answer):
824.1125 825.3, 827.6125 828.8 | 1.02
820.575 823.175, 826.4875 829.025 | 1.11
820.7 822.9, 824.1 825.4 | 1.10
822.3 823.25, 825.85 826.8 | 1.09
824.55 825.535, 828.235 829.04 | 1.04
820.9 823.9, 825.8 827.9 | 1.07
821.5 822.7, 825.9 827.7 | 1.11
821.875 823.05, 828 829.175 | 1.19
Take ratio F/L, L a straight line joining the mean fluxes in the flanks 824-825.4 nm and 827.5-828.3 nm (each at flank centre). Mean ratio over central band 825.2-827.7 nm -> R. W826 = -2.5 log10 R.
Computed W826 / 0.050 mag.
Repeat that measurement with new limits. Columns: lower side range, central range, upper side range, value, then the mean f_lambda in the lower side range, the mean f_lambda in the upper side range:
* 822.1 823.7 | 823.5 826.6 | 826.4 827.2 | -0.05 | 12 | 13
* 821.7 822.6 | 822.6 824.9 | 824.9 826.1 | -0.05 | 11.7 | 12.9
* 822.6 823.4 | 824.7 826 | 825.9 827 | -0.04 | 11.9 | 12.9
